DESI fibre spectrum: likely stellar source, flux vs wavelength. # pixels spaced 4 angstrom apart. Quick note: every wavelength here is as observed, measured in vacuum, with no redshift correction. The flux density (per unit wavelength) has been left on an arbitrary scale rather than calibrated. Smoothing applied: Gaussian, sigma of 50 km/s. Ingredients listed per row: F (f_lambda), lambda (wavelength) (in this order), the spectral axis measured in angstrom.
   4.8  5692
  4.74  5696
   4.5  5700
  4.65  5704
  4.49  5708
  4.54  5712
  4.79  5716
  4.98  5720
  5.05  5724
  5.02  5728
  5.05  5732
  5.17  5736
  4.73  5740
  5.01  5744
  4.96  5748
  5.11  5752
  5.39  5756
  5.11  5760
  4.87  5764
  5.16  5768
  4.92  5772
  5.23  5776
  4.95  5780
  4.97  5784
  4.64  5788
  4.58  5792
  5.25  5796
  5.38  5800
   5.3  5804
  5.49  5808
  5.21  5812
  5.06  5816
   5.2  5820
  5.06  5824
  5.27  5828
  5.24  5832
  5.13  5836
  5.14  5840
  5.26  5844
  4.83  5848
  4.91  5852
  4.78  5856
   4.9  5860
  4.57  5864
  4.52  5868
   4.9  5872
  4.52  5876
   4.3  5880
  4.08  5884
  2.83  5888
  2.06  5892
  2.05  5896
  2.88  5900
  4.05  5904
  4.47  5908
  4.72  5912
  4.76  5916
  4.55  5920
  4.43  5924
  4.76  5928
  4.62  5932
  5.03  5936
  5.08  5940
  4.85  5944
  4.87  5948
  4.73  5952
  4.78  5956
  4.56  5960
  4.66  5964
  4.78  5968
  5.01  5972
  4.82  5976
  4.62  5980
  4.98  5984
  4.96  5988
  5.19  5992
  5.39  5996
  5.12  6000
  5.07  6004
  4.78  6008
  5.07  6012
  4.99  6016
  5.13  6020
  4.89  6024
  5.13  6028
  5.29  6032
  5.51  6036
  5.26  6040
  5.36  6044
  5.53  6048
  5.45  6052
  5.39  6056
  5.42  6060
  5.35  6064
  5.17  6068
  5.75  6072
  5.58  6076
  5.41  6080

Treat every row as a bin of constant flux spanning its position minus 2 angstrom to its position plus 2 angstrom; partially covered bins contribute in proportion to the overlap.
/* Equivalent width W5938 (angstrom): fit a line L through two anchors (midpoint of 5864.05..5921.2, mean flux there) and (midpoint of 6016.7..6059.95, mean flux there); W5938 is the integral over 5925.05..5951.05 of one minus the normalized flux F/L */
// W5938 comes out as -2.99 angstrom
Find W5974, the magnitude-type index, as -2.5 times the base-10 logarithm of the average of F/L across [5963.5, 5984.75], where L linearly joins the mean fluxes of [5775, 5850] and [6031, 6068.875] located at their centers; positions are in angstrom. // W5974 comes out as 0.10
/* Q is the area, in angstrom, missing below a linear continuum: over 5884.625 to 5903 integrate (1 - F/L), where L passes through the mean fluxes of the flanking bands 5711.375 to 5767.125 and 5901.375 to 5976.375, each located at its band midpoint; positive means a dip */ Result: 8.1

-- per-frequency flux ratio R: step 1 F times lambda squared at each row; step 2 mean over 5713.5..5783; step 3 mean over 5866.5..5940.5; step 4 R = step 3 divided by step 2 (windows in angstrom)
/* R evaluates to 0.9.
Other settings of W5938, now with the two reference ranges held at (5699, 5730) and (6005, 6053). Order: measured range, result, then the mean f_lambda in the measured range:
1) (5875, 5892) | 4.5 angstrom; 3.68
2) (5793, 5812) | -1.6 angstrom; 5.3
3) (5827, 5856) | -0.9 angstrom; 5.08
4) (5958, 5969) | 1.0 angstrom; 4.66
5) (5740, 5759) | -1.1 angstrom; 5.08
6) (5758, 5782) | -1.0 angstrom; 5.04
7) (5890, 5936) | 9.6 angstrom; 3.99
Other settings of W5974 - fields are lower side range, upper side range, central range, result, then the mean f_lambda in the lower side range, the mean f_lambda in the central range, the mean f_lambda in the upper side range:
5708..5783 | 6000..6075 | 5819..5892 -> 0.09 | 4.99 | 4.67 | 5.25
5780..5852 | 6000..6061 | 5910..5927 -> 0.12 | 5.11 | 4.62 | 5.21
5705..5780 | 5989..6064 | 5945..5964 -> 0.09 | 4.97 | 4.73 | 5.22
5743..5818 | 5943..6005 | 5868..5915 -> 0.30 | 5.08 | 3.77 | 4.9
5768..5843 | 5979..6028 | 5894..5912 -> 0.40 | 5.12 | 3.51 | 5.03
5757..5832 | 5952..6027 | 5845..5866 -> 0.05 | 5.1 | 4.82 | 4.93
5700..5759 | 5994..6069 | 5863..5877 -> 0.09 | 4.91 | 4.64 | 5.23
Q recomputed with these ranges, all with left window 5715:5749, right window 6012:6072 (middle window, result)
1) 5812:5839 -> -0.5 angstrom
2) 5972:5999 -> 1.2 angstrom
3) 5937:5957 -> 1.2 angstrom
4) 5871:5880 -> 0.9 angstrom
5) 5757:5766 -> 0.0 angstrom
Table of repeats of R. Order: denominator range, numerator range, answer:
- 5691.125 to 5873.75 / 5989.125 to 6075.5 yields 1.15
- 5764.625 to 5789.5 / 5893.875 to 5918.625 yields 0.80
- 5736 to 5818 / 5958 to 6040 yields 1.06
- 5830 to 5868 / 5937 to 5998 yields 1.03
